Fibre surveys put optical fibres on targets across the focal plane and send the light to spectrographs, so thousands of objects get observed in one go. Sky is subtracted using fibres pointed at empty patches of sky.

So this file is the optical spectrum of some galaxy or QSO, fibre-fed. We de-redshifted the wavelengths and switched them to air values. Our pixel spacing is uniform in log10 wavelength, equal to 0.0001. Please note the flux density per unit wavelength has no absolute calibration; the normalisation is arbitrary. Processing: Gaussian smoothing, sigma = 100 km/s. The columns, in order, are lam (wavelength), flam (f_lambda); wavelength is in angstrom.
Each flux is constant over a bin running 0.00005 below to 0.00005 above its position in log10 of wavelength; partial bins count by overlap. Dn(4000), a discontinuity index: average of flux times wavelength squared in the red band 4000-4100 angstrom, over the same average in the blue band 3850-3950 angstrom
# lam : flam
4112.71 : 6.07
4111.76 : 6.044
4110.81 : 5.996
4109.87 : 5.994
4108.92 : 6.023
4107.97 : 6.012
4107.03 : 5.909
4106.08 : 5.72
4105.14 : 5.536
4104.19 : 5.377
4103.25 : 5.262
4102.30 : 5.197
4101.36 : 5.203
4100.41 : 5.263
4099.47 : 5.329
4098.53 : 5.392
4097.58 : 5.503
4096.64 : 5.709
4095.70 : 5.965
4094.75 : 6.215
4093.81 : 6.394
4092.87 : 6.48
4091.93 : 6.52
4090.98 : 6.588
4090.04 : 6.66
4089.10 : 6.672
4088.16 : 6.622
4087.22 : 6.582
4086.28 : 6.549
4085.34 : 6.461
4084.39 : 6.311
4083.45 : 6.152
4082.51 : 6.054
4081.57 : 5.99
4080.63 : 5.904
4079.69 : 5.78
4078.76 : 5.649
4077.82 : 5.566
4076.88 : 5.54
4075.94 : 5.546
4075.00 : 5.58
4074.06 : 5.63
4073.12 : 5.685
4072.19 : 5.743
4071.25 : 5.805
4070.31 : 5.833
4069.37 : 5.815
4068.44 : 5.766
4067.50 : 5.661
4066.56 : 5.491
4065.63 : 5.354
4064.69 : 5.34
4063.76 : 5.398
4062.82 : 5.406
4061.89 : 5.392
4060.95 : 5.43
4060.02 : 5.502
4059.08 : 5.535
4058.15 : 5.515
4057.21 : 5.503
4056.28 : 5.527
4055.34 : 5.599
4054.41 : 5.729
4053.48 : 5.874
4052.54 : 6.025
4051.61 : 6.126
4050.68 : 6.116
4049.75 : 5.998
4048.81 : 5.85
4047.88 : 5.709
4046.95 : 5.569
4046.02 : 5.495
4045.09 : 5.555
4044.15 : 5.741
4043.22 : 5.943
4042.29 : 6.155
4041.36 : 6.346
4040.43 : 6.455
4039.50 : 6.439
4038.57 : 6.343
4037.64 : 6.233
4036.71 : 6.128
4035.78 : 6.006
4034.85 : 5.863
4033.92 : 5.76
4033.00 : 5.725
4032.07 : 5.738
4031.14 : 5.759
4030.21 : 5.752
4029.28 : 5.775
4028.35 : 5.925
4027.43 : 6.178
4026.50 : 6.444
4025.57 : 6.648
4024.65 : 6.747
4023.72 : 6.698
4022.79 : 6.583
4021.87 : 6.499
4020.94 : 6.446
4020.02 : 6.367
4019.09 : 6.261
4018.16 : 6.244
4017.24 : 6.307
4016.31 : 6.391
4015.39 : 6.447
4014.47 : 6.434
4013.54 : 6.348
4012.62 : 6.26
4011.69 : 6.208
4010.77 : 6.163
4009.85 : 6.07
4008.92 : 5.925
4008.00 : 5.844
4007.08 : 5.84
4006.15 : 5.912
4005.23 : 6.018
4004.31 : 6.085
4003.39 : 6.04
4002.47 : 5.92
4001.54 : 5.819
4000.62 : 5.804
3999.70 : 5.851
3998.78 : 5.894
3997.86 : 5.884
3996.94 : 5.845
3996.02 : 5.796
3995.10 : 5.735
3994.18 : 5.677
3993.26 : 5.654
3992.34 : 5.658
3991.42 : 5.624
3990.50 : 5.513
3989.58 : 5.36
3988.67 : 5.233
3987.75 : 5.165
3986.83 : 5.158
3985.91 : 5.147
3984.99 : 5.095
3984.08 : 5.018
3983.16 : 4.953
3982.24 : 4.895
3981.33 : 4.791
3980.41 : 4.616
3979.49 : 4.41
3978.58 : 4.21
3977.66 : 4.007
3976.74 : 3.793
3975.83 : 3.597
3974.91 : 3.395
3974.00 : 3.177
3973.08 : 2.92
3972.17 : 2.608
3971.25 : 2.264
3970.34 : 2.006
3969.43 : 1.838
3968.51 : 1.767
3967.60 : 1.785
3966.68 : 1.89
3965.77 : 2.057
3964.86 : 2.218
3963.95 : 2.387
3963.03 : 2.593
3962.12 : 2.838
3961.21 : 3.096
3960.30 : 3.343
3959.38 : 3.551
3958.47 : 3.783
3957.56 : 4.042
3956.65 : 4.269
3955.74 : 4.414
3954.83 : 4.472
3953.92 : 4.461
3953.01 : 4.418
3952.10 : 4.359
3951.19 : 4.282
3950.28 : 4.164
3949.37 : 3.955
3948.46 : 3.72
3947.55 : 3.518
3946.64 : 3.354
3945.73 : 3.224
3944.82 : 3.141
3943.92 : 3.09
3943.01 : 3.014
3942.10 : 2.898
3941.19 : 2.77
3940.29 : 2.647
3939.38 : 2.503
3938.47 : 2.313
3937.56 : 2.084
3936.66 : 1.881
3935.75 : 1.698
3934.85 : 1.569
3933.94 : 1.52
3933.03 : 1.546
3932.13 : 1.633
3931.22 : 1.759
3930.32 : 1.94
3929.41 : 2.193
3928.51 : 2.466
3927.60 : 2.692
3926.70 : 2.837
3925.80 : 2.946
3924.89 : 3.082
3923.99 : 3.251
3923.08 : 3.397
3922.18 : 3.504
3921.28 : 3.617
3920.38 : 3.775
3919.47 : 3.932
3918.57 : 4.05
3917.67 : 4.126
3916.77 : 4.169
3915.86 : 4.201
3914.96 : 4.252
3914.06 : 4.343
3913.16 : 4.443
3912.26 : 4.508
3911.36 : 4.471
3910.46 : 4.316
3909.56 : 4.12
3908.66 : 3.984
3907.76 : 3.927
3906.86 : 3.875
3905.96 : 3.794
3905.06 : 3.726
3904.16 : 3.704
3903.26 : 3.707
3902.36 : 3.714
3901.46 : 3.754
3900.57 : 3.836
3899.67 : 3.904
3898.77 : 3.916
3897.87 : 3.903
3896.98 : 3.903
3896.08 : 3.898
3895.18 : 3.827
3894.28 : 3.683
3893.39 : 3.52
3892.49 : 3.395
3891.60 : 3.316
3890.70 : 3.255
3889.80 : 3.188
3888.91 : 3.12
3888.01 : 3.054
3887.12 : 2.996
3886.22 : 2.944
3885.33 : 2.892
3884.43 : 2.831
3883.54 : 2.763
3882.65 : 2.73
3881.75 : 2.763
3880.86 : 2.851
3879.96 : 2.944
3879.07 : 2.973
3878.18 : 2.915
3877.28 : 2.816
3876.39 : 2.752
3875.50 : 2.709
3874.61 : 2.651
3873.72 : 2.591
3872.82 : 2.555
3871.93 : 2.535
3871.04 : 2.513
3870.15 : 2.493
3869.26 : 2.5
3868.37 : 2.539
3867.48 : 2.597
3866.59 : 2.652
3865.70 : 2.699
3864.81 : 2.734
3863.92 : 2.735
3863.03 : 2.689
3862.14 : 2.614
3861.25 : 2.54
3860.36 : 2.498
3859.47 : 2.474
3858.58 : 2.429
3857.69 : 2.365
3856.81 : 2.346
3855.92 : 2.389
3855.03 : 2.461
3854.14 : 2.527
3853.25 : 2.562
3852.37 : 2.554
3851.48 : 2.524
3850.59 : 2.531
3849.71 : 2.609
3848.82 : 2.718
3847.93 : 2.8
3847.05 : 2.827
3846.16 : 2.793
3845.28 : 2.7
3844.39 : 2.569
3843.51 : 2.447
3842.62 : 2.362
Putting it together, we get 2.10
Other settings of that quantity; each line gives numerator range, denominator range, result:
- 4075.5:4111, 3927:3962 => 2.10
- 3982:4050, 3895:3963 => 1.81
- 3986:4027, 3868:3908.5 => 1.99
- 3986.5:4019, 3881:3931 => 1.76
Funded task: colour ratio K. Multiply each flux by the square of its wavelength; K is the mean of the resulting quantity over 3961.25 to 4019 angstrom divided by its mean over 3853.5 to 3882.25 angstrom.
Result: 1.9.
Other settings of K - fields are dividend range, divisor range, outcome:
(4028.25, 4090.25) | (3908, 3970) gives 1.96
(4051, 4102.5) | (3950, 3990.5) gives 1.64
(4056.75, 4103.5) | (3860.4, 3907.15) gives 2.07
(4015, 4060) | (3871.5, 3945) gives 2.03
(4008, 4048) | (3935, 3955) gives 1.98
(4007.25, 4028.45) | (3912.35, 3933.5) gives 2.05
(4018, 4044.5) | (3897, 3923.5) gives 1.66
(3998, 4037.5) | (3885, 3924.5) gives 1.72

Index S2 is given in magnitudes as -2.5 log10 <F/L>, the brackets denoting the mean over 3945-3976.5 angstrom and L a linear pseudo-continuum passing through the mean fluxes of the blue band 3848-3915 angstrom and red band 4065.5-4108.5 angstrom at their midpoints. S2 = 0.28 mag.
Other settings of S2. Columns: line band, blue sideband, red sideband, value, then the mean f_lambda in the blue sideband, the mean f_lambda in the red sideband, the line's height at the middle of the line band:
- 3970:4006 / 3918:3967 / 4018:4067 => -0.12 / 3.05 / 5.93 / 4.36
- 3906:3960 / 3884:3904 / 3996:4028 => 0.27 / 3.48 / 6.18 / 4.38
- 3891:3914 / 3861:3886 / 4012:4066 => -0.18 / 2.7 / 5.98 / 3.28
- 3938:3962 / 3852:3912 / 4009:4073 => 0.21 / 3.1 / 5.96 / 4.32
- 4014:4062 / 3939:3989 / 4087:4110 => -0.24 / 3.57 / 5.92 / 4.86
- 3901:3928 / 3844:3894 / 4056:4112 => -0.13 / 2.74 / 5.81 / 3.39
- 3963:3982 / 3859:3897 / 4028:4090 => 0.43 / 2.89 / 5.85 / 4.44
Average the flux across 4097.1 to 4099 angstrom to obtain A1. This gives 5.45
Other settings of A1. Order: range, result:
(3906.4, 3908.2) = 3.9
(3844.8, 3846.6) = 2.74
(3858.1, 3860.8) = 2.46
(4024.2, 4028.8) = 6.4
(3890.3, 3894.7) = 3.44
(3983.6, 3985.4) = 5.07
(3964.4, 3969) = 1.94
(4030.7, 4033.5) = 5.75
